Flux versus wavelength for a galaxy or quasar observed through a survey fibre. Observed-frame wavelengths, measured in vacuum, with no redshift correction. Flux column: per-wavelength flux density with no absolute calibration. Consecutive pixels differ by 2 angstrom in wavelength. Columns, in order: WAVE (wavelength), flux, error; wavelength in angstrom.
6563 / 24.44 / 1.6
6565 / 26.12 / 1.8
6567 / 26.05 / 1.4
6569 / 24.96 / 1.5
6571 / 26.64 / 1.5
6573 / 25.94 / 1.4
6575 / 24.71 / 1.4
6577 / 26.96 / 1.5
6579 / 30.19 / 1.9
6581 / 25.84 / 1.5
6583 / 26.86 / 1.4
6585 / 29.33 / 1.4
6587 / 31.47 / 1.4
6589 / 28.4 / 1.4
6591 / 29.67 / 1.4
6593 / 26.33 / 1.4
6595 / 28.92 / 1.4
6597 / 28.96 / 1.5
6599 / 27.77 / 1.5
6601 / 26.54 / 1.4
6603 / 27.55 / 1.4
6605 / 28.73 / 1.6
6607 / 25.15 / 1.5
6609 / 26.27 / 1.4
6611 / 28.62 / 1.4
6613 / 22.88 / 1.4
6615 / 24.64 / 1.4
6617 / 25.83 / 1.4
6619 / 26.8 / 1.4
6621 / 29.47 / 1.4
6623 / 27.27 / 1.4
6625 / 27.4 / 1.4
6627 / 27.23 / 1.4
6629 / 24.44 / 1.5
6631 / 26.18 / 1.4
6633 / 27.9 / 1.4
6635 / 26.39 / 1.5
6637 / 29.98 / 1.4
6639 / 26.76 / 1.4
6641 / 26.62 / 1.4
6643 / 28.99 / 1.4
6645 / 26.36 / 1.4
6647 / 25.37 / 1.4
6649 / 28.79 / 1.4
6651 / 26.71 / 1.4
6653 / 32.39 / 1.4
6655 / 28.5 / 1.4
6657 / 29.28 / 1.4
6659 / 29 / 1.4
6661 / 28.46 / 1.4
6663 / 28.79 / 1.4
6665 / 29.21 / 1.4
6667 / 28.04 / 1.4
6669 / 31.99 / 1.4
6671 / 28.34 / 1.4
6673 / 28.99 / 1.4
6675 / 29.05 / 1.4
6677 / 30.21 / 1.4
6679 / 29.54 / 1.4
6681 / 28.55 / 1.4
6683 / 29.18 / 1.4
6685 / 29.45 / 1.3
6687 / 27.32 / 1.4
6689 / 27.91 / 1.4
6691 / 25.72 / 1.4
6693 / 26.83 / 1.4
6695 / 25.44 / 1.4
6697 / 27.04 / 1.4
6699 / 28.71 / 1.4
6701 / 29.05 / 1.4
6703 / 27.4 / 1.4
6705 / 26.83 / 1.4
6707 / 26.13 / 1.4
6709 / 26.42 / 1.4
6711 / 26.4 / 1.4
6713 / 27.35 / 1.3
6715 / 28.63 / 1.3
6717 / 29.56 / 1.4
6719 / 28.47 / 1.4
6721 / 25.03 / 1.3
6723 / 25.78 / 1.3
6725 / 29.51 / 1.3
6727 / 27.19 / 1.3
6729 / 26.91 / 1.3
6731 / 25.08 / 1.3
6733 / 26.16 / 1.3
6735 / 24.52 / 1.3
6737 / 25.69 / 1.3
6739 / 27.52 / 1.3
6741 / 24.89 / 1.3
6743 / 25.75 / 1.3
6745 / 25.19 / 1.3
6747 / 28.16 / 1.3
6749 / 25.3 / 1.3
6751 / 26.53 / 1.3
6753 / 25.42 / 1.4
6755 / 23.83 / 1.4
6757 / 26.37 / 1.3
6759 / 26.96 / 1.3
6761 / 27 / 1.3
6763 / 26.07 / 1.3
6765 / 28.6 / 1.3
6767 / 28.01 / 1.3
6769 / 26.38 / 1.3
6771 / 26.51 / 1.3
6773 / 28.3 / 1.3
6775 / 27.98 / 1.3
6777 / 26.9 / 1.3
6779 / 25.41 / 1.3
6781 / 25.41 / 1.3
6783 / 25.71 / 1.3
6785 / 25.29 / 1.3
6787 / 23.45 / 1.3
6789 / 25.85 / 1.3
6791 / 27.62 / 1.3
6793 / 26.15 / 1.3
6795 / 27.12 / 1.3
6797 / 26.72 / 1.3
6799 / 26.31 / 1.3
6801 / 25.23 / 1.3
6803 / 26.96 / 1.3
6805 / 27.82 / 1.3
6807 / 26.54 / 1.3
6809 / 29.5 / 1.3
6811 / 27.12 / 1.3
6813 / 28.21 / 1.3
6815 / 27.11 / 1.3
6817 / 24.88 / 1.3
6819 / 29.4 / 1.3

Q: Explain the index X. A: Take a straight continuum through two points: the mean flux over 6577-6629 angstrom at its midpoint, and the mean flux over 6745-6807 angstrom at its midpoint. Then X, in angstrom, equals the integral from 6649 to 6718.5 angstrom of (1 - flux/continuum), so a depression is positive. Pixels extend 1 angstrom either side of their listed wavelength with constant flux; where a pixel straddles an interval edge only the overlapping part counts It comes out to -3.45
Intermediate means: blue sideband 27.5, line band 28.3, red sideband 26.4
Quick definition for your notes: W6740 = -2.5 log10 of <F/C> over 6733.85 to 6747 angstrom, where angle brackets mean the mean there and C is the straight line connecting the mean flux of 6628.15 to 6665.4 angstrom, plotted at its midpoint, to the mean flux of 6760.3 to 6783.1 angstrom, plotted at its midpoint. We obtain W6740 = 0.06 mag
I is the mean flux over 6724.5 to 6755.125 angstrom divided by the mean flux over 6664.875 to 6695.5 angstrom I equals 0.92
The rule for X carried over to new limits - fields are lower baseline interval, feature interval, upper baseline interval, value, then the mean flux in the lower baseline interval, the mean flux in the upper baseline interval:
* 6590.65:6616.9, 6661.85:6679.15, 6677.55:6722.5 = -1.2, 27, 27.6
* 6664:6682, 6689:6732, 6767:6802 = 1.8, 29.3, 26.3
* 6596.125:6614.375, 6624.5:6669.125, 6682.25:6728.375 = -1.4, 26.9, 27.4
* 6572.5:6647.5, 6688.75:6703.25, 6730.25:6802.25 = -0.3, 27.3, 26.2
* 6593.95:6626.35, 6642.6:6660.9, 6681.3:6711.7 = -0.8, 27.1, 27.4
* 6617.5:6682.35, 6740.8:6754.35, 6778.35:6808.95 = 0.5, 28.2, 26.2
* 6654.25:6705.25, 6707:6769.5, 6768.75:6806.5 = 1.7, 28.4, 26.4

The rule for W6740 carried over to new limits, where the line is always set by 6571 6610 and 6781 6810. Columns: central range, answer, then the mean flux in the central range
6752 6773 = 0.00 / 26.6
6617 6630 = 0.02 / 27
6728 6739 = 0.04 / 25.8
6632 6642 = -0.01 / 27.5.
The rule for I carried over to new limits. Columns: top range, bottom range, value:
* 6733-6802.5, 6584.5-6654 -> 0.96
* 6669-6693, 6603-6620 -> 1.09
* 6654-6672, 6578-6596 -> 1.02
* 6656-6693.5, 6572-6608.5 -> 1.04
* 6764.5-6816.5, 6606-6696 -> 0.96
